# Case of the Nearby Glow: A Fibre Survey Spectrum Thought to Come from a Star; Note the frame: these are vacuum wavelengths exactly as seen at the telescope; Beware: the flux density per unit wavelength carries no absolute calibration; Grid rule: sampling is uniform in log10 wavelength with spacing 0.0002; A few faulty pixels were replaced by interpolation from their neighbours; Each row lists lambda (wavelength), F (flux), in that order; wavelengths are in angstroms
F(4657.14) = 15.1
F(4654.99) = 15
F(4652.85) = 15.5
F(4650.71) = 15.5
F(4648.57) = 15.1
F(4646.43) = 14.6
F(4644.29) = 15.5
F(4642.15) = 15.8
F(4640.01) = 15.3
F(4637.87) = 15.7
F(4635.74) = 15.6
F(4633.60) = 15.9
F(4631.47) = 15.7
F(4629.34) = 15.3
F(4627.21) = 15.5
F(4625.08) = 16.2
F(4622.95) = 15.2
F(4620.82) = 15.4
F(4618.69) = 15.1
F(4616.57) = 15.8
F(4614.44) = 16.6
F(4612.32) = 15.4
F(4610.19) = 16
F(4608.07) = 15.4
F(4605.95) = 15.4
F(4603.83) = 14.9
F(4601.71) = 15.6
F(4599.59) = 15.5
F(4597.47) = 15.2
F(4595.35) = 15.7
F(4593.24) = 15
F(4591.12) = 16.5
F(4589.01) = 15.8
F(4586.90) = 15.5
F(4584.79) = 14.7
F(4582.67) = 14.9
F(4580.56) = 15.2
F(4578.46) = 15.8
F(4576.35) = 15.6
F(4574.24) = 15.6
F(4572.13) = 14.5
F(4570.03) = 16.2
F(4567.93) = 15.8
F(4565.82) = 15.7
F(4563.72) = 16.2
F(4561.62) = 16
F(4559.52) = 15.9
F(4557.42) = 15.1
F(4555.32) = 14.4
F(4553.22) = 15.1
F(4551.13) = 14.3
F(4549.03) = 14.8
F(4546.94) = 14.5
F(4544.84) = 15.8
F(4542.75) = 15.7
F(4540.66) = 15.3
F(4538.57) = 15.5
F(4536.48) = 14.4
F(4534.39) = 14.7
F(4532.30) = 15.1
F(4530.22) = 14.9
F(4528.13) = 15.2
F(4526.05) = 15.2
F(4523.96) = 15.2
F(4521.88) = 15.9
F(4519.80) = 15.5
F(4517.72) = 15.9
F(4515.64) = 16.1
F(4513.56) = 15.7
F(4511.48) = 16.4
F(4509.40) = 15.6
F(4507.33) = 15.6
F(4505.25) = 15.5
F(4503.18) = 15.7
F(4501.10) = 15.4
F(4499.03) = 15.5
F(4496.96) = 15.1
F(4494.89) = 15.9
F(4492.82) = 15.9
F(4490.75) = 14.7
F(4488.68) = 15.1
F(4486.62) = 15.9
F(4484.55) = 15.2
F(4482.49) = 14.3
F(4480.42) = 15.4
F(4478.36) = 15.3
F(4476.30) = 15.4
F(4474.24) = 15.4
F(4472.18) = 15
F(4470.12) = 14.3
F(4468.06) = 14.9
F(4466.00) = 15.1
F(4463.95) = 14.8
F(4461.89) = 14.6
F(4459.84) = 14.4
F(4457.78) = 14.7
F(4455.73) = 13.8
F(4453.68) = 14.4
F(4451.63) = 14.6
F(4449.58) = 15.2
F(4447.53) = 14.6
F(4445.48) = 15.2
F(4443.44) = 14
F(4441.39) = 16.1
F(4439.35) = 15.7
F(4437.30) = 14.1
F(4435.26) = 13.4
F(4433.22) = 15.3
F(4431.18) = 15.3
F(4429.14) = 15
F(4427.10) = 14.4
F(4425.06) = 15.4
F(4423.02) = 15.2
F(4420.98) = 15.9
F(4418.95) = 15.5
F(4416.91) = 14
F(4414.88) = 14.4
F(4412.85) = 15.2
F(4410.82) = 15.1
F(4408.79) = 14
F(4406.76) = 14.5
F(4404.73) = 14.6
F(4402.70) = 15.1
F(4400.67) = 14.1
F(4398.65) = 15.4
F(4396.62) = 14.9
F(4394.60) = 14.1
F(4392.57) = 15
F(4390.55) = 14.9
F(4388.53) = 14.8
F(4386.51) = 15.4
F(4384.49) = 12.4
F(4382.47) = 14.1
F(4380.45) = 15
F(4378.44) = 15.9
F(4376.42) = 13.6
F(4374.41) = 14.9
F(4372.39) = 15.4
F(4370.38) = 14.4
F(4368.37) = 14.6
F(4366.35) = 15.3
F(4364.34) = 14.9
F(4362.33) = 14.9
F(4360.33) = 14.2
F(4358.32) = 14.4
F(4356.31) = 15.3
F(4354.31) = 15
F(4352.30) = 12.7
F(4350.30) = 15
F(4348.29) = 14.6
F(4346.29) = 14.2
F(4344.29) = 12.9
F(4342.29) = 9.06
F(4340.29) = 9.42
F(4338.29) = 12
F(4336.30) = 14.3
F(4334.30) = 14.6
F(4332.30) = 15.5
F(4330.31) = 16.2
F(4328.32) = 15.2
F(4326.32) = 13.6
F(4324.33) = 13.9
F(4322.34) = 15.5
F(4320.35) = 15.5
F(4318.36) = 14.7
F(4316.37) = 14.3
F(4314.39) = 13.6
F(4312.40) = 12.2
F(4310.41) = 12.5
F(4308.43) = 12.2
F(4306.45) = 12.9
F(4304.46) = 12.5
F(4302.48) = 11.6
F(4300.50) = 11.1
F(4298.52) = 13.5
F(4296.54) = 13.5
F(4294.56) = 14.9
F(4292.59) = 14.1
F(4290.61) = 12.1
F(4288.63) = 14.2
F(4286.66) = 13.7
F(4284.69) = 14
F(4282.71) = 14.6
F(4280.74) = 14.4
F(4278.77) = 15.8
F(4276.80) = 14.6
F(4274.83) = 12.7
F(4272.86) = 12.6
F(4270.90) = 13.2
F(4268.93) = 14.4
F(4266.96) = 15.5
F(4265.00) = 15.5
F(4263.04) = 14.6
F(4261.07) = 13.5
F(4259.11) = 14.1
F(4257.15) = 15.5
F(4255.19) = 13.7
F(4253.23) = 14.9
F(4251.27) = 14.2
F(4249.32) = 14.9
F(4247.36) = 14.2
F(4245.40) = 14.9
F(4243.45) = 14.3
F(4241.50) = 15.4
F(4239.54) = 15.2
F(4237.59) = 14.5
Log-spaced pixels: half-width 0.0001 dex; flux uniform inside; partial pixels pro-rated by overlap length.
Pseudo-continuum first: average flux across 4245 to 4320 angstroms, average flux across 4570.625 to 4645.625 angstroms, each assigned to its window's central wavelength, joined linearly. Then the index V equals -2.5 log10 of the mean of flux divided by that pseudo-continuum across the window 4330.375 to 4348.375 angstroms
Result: 0.09 mag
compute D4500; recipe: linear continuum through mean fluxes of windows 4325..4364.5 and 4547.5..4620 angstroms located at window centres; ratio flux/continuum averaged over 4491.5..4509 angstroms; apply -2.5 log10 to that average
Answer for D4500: -0.05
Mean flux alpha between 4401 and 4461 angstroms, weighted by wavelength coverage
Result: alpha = 14.8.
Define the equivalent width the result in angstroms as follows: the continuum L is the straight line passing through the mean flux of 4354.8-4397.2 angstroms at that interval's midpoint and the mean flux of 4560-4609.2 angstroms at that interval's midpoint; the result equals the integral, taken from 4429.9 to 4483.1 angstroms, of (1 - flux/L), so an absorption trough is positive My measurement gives 0.65 angstroms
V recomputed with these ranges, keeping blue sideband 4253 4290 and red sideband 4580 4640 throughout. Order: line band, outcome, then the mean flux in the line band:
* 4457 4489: 0.002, 15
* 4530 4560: 0.018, 15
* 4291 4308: 0.112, 13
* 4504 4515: -0.044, 15.8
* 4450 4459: 0.038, 14.4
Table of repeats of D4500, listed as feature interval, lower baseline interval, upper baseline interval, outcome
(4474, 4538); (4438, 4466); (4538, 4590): -0.02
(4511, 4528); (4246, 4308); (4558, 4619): -0.03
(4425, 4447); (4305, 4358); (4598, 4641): -0.04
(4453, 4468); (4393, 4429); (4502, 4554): 0.03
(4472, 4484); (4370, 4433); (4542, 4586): -0.01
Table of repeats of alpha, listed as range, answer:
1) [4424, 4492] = 14.9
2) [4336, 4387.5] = 14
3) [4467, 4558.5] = 15.3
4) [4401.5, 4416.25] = 14.7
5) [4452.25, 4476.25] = 14.7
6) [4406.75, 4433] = 14.9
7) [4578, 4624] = 15.5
